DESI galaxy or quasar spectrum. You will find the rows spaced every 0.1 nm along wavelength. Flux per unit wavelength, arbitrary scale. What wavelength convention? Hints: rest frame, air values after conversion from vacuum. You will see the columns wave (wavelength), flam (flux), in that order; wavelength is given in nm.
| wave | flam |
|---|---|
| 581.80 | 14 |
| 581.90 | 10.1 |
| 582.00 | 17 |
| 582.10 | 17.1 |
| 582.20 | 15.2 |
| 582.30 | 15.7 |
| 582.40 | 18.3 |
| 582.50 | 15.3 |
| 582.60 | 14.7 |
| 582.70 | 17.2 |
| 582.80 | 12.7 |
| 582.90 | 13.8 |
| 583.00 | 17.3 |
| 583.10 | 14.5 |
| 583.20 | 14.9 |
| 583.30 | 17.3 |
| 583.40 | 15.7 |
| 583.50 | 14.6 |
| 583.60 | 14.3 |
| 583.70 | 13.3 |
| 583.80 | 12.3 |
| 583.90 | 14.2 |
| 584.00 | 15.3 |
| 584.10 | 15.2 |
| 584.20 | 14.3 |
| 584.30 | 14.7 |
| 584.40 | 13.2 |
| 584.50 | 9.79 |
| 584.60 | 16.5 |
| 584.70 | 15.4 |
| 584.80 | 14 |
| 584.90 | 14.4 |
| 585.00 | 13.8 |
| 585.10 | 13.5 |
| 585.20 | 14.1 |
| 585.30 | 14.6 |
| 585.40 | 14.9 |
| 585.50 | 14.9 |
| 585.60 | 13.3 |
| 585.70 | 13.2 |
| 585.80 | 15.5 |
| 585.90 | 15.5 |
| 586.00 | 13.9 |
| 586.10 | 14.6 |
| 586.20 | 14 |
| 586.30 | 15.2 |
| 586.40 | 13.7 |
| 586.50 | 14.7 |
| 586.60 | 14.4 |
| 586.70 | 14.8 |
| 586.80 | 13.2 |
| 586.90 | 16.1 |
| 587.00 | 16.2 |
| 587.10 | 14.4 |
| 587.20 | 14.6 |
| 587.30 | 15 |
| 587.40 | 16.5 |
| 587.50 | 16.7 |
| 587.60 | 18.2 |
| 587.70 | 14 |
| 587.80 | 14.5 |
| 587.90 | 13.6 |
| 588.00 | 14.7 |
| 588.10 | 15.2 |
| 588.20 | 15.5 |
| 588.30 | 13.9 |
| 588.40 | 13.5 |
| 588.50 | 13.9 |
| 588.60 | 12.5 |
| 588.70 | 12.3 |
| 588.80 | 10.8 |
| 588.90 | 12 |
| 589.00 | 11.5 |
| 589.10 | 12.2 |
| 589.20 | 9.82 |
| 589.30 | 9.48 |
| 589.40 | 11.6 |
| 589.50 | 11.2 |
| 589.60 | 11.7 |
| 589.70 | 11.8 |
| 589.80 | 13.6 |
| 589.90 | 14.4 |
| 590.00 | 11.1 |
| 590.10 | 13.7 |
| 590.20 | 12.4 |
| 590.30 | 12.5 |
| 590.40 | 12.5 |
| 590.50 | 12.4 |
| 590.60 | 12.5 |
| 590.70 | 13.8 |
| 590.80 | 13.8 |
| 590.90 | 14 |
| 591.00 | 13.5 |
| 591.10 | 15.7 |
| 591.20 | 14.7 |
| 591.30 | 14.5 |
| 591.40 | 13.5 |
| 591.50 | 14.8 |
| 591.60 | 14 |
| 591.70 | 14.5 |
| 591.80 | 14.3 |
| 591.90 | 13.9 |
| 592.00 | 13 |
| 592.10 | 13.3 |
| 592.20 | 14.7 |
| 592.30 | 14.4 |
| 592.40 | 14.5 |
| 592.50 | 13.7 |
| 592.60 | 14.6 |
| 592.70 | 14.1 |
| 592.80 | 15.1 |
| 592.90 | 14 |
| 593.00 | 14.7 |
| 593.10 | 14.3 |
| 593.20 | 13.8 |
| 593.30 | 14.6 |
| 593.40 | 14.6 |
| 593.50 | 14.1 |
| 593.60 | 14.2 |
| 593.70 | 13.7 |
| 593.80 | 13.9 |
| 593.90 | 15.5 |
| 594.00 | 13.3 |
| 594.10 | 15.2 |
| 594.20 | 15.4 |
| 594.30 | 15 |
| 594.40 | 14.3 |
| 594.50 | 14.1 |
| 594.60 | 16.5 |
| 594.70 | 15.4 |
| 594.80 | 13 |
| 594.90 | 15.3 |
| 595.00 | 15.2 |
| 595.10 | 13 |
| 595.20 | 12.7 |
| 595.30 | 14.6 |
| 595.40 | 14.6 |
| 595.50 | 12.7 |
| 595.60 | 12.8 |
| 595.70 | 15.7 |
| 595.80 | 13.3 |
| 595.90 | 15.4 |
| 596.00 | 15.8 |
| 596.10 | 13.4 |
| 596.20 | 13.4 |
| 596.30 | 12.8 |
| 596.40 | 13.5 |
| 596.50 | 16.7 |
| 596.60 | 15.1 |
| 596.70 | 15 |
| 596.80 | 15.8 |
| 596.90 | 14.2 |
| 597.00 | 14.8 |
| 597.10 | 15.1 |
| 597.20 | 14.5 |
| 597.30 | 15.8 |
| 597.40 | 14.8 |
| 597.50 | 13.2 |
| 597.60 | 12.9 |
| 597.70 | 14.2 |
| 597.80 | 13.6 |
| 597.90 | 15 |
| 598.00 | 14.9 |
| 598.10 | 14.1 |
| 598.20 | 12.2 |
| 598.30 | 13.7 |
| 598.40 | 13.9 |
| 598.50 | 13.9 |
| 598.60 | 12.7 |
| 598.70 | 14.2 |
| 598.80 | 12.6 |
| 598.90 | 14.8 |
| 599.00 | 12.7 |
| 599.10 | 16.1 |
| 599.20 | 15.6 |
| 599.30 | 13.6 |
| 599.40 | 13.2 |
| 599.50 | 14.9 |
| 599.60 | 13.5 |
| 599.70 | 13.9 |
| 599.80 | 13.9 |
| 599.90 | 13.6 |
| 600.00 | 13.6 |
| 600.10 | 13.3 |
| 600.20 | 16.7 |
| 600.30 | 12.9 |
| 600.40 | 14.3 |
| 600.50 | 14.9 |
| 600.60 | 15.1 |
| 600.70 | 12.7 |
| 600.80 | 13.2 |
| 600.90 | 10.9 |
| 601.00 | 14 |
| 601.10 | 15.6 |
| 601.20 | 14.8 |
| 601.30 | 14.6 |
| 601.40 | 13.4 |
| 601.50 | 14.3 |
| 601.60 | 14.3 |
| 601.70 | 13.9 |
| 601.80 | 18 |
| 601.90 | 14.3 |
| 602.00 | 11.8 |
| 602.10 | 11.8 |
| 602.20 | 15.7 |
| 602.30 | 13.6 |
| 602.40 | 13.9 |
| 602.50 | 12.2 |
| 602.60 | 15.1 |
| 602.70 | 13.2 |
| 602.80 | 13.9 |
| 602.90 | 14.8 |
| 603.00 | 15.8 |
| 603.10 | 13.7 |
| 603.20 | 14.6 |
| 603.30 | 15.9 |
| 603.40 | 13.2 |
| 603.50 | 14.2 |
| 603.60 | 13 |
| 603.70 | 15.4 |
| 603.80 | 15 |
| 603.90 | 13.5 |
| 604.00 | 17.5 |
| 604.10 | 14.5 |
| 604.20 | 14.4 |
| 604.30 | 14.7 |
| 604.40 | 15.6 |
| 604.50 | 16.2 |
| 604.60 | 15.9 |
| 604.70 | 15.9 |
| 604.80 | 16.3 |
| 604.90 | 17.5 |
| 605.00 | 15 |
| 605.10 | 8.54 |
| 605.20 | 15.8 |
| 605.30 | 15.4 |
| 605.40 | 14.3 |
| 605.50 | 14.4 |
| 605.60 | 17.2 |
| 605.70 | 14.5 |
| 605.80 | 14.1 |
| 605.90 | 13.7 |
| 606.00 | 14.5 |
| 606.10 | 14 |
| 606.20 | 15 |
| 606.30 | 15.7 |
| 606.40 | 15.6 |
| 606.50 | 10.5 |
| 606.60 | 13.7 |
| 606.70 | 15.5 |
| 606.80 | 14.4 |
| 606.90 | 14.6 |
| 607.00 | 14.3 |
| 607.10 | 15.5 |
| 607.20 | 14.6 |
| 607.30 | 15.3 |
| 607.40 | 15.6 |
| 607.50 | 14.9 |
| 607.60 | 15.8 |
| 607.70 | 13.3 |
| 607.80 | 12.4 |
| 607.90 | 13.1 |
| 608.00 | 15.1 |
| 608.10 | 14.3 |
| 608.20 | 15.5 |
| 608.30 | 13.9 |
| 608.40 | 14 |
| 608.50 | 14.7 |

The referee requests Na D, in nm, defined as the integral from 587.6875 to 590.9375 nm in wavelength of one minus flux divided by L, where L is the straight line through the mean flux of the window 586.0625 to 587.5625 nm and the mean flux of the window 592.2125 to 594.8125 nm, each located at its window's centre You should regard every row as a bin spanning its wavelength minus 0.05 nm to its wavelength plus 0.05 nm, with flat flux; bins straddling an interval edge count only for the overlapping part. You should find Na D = 0.442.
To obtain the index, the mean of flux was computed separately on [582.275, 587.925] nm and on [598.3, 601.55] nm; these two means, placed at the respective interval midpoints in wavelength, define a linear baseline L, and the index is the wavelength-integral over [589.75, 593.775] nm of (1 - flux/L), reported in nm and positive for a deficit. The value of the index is 0.14 nm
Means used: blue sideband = 14.7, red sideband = 14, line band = 13.9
